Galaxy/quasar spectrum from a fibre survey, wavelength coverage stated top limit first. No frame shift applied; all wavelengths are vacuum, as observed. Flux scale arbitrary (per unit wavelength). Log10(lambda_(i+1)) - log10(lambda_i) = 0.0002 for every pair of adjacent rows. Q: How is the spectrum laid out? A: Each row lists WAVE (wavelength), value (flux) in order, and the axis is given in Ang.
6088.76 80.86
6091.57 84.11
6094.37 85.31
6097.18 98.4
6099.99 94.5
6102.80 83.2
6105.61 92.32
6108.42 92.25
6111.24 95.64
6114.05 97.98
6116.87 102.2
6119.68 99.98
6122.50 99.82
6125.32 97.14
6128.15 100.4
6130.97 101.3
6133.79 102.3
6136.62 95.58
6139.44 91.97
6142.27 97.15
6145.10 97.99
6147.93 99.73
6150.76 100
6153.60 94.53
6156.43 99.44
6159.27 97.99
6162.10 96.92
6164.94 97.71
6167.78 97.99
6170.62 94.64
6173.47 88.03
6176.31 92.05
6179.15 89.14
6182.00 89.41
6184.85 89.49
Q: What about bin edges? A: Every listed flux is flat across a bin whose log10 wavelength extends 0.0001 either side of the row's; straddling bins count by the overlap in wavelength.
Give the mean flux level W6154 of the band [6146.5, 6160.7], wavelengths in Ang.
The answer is 98.4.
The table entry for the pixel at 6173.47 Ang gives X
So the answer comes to 88.03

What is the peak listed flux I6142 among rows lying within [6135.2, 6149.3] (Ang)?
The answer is 99.73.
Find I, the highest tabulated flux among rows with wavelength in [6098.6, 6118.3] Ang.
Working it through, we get 102.2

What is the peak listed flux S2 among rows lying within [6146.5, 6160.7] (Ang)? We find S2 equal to 100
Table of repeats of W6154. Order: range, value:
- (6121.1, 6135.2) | 100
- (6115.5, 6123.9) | 101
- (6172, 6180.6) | 89.7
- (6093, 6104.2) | 90.3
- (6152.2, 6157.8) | 97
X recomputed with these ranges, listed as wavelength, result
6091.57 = 84.11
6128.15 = 100.4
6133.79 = 102.3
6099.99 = 94.5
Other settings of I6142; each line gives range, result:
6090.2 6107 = 98.4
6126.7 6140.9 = 102.3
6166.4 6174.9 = 97.99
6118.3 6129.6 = 100.4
